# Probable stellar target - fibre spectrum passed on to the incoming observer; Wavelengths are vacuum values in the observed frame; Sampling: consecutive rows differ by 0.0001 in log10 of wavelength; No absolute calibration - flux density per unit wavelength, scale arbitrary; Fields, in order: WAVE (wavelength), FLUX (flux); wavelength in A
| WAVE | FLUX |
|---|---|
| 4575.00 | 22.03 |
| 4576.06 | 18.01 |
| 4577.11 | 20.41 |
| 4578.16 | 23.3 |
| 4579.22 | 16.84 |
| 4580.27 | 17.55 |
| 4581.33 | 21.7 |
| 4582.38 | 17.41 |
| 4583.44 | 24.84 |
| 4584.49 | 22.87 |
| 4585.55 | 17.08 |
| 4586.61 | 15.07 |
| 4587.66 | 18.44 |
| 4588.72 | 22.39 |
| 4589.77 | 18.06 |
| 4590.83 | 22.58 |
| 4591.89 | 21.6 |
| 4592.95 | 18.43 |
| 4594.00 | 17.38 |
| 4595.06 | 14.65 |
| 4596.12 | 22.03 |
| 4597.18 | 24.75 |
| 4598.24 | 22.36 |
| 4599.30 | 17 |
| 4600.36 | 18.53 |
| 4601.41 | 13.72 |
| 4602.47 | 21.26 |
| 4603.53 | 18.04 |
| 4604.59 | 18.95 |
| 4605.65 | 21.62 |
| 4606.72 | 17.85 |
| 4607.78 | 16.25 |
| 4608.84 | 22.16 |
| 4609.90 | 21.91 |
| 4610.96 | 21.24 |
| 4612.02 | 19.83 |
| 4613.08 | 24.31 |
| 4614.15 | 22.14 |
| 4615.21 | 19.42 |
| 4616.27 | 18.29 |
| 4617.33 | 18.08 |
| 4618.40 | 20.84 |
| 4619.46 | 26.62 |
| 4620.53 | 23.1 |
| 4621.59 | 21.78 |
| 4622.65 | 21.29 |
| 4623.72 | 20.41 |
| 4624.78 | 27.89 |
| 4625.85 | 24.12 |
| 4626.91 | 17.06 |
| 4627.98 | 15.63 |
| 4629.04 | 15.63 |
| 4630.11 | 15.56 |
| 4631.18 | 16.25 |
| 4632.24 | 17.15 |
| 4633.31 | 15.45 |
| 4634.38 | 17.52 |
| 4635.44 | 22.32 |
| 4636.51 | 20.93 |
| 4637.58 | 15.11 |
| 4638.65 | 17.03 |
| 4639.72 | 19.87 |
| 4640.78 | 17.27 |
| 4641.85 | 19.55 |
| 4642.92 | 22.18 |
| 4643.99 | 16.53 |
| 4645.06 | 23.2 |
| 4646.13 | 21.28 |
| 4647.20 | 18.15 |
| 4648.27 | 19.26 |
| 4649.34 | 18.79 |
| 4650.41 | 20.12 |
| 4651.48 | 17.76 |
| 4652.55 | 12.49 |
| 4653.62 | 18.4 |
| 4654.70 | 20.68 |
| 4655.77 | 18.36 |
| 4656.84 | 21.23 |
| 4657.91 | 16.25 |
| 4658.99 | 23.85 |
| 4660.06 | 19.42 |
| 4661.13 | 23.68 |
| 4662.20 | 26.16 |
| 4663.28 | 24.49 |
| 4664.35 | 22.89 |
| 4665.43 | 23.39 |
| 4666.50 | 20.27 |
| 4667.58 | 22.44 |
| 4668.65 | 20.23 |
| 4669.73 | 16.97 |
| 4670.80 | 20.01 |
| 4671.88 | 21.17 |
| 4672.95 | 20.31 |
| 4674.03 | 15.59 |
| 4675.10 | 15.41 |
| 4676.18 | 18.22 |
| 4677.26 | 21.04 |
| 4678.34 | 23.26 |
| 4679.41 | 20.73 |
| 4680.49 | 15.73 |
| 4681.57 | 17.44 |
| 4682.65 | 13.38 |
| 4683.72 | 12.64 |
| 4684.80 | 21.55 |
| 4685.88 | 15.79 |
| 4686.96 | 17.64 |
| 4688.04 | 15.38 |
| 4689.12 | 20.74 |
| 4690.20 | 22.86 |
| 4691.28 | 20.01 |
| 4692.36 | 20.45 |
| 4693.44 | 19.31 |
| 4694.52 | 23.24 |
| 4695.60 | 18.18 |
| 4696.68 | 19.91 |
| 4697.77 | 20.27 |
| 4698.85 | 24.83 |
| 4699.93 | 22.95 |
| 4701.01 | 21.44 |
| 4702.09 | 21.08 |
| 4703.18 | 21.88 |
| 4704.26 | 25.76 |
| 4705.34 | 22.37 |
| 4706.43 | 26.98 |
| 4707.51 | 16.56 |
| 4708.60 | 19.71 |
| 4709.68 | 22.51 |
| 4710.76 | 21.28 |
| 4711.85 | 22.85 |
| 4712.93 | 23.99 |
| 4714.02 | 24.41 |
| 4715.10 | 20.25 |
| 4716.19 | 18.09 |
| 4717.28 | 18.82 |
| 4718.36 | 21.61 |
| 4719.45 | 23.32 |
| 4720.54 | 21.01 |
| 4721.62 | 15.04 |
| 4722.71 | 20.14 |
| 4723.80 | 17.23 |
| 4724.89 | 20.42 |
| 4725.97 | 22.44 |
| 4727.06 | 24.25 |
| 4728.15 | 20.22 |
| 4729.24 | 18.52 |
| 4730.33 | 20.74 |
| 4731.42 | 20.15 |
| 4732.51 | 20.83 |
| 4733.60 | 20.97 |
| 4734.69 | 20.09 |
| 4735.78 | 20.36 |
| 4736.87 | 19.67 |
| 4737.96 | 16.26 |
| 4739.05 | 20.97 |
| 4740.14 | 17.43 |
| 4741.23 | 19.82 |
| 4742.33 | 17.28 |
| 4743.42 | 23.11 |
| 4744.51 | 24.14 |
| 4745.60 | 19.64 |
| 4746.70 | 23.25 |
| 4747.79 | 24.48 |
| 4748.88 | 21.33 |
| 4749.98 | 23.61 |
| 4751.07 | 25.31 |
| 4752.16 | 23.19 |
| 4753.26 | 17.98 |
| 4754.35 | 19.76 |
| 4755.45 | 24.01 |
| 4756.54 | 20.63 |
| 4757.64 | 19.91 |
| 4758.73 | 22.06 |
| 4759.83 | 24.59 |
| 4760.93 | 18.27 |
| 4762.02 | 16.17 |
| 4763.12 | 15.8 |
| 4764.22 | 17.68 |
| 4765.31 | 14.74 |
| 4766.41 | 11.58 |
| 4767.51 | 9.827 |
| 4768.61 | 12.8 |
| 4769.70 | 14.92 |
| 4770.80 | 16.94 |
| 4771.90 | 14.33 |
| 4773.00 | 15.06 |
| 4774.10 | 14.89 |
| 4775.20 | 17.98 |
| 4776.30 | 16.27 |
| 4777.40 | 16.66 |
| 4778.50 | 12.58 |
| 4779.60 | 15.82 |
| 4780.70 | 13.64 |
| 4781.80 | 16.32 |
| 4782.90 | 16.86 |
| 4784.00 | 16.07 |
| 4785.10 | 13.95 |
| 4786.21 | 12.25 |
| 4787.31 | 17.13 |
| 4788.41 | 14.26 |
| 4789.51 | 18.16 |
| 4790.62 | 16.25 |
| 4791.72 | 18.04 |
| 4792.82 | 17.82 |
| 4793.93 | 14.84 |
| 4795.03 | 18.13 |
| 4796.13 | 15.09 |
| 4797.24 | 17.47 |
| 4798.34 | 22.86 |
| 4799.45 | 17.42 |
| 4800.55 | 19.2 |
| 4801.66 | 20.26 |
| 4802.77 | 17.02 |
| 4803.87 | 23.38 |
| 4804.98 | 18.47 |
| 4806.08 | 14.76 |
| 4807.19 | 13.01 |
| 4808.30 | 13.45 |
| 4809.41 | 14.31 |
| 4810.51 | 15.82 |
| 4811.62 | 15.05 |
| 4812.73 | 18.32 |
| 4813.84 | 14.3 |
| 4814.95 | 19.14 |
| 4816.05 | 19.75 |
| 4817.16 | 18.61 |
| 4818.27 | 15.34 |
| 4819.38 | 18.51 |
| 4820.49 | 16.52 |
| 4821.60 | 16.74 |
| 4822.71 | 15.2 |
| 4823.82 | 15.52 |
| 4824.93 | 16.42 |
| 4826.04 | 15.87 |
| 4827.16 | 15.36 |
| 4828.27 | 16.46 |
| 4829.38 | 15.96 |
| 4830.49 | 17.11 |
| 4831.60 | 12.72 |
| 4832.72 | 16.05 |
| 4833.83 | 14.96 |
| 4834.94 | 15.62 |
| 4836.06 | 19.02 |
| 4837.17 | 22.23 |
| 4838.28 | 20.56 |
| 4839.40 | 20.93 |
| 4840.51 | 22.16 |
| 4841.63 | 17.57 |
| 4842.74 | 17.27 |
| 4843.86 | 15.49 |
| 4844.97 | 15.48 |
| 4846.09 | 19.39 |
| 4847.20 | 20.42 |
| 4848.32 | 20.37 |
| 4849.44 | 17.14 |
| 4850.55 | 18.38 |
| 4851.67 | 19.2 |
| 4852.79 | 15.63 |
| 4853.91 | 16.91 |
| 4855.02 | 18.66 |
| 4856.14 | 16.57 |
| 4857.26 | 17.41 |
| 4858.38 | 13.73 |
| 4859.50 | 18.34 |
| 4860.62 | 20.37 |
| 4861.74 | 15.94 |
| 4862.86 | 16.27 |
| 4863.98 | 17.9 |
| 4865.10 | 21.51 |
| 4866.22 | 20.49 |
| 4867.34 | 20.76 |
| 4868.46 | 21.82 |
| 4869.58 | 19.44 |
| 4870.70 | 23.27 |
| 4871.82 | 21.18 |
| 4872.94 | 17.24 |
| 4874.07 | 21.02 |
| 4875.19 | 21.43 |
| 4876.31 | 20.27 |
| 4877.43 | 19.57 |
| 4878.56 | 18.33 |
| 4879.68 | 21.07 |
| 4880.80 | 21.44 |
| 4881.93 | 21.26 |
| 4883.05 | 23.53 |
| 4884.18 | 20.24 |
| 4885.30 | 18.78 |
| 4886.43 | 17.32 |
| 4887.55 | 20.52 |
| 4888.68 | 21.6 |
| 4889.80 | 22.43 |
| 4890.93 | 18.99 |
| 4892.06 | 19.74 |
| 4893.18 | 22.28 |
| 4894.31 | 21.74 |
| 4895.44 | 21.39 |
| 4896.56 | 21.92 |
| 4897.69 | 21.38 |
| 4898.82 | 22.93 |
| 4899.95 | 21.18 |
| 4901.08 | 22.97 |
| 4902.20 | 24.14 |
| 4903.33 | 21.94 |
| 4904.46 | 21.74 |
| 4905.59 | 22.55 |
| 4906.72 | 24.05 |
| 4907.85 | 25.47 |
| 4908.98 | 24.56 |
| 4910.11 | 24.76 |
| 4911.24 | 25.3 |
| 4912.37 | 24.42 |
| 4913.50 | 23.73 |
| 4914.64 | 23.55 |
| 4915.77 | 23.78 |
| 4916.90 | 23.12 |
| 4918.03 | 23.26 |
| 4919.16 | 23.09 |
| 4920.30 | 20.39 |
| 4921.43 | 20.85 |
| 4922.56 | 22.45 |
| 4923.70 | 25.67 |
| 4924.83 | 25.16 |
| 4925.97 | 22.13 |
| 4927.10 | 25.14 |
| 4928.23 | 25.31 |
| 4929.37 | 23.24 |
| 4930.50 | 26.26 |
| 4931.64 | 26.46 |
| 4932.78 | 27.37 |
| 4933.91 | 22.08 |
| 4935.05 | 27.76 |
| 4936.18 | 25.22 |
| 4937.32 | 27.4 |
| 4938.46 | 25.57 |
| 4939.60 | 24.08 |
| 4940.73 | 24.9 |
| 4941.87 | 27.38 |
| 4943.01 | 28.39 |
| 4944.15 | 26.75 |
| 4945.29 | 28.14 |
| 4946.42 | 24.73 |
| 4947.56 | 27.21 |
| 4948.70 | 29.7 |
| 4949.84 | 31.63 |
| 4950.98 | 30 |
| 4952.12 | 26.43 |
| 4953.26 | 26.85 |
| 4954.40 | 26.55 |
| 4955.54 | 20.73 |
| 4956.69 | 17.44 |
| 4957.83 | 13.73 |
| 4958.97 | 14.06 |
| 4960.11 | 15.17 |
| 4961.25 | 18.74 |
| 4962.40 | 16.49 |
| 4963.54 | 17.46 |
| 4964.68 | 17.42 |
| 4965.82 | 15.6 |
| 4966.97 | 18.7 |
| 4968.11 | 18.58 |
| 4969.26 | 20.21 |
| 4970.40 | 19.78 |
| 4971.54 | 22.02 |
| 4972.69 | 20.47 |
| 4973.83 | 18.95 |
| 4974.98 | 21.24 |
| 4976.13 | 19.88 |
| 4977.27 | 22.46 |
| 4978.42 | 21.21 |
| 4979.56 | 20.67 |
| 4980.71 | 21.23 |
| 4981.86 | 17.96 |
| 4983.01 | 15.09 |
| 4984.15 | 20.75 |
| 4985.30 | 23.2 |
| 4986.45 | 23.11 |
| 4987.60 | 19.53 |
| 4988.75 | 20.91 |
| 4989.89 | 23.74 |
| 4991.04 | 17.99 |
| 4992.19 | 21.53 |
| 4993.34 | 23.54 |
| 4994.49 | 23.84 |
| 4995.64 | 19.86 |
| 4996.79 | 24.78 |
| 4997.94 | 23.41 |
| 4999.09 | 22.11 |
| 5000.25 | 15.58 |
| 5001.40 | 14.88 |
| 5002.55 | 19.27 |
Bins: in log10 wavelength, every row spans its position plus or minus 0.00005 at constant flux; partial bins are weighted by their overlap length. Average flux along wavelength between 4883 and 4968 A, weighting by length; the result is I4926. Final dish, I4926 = 23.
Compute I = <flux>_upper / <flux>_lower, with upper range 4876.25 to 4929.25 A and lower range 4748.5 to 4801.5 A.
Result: 1.29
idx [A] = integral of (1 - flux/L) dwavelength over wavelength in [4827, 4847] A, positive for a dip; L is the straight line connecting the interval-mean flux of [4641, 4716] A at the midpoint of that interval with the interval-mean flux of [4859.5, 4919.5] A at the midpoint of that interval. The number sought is 3.4 A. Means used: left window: 20.2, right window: 21.5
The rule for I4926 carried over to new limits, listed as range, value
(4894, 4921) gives 23.1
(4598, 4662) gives 19.6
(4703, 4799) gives 19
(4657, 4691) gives 19.7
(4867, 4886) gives 20.6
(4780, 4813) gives 16.6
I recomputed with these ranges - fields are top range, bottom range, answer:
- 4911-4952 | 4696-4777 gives 1.27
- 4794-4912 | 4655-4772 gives 0.95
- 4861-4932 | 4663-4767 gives 1.08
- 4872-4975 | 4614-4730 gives 1.12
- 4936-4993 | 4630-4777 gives 1.12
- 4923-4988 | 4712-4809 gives 1.22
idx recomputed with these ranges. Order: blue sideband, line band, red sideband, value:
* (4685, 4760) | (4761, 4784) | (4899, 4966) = 6.9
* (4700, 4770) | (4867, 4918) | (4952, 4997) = -4.2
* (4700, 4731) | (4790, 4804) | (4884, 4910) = 2.2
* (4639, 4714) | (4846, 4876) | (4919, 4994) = 3.8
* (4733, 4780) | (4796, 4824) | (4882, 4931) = 4.0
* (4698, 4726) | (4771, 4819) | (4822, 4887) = 7.7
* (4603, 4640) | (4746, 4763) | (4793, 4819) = -3.3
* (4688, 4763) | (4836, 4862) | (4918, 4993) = 4.1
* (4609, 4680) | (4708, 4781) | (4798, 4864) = -2.8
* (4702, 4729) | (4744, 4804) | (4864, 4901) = 9.3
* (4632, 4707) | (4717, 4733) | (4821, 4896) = -0.7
